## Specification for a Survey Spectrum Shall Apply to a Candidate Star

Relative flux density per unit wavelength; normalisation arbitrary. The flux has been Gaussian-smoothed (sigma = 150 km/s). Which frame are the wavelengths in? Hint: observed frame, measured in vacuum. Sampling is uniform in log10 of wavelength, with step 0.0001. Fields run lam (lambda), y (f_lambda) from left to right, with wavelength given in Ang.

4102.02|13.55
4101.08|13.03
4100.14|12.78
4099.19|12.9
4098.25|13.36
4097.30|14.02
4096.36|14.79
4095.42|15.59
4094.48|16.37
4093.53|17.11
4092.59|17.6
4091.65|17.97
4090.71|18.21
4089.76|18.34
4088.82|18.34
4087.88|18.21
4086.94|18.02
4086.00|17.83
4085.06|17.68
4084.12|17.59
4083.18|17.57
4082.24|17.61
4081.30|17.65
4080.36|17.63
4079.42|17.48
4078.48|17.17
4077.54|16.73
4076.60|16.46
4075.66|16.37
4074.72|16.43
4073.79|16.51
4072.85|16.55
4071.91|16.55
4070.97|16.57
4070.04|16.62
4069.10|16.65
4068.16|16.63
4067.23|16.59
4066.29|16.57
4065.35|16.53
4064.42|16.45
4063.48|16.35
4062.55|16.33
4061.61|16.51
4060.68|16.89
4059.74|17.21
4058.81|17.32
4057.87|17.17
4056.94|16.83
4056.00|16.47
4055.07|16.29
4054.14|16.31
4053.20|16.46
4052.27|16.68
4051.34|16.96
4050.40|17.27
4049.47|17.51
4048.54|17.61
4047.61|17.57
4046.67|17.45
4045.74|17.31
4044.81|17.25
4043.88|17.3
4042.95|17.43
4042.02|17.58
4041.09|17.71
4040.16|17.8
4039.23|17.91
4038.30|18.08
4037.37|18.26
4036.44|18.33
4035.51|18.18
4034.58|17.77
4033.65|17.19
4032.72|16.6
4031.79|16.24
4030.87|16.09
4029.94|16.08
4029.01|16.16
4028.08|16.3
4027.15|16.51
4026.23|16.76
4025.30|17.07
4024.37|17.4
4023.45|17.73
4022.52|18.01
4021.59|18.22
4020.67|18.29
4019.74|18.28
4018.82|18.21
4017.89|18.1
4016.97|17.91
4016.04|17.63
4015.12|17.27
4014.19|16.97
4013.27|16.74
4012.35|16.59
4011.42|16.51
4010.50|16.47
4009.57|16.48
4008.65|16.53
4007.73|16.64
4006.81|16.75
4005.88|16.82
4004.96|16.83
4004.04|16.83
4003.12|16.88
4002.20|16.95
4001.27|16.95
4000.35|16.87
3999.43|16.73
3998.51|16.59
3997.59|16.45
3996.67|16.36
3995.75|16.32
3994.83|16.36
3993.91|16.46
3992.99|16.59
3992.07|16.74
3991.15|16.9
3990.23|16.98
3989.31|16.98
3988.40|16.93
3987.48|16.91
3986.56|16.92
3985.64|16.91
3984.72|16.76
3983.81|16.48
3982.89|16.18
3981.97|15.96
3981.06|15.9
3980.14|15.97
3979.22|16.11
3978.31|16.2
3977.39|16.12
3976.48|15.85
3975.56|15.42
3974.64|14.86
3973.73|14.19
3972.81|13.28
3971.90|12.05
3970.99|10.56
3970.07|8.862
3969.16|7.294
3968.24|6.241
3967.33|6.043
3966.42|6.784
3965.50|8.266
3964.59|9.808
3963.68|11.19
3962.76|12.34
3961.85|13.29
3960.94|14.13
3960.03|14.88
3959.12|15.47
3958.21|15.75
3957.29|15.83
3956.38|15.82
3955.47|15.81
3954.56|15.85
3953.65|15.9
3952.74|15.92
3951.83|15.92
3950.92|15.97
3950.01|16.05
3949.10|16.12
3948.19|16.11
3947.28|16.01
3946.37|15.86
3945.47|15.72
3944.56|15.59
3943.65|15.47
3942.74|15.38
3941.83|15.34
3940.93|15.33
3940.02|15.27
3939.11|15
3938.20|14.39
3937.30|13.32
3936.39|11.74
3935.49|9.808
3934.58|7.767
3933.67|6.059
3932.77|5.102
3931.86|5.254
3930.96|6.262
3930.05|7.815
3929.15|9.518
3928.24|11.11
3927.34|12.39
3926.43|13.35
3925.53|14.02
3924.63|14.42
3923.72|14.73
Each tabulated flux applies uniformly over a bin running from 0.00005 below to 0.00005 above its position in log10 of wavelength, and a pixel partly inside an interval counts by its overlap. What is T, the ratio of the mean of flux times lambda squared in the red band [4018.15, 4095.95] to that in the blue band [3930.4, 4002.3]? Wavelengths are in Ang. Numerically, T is 1.27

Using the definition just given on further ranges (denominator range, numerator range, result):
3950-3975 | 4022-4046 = 1.41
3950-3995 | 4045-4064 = 1.23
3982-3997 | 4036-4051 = 1.09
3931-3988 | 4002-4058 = 1.31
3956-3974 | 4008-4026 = 1.54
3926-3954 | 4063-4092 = 1.42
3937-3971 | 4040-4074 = 1.30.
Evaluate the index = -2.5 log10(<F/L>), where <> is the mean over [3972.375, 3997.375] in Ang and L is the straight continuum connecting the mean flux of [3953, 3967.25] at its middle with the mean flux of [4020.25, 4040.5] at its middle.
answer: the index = -0.11 mag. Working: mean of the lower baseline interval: 13.2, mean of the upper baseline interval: 17.3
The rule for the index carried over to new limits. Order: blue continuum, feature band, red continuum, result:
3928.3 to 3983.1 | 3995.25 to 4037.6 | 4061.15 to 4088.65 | -0.13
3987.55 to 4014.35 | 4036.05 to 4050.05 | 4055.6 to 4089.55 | -0.05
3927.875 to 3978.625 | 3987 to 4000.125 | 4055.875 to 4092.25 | -0.17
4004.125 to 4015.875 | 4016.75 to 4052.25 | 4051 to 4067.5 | -0.05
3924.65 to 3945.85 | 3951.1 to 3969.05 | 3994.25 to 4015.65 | 0.05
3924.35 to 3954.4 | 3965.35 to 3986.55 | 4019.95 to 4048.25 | 0.11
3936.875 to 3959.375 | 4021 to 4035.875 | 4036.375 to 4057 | 0.00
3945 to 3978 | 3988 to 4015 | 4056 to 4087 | -0.14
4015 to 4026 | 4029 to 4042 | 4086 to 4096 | 0.03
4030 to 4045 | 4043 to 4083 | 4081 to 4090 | 0.05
